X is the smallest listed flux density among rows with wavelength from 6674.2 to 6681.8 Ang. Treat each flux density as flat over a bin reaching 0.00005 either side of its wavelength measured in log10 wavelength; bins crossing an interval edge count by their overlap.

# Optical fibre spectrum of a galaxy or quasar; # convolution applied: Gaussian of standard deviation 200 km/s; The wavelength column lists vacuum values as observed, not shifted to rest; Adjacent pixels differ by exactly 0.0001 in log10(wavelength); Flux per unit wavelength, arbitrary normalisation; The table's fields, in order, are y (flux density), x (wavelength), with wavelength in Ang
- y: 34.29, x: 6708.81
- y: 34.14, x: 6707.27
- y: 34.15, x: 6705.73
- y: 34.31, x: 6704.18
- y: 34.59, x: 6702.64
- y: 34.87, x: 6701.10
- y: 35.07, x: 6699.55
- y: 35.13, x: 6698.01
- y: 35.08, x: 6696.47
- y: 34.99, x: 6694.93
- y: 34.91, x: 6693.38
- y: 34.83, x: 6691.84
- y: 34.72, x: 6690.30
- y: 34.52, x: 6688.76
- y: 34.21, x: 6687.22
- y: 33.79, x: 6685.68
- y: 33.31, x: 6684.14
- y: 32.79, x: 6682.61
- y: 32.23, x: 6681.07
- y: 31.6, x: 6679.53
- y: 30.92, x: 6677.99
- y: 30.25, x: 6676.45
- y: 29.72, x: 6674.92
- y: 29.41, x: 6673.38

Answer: 29.72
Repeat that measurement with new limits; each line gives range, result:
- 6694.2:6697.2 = 34.99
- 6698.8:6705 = 34.31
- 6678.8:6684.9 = 31.6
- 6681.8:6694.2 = 32.79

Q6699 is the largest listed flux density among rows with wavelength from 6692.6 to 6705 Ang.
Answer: 35.13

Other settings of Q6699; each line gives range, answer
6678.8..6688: 34.21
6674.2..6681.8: 32.23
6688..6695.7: 34.99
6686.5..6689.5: 34.52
